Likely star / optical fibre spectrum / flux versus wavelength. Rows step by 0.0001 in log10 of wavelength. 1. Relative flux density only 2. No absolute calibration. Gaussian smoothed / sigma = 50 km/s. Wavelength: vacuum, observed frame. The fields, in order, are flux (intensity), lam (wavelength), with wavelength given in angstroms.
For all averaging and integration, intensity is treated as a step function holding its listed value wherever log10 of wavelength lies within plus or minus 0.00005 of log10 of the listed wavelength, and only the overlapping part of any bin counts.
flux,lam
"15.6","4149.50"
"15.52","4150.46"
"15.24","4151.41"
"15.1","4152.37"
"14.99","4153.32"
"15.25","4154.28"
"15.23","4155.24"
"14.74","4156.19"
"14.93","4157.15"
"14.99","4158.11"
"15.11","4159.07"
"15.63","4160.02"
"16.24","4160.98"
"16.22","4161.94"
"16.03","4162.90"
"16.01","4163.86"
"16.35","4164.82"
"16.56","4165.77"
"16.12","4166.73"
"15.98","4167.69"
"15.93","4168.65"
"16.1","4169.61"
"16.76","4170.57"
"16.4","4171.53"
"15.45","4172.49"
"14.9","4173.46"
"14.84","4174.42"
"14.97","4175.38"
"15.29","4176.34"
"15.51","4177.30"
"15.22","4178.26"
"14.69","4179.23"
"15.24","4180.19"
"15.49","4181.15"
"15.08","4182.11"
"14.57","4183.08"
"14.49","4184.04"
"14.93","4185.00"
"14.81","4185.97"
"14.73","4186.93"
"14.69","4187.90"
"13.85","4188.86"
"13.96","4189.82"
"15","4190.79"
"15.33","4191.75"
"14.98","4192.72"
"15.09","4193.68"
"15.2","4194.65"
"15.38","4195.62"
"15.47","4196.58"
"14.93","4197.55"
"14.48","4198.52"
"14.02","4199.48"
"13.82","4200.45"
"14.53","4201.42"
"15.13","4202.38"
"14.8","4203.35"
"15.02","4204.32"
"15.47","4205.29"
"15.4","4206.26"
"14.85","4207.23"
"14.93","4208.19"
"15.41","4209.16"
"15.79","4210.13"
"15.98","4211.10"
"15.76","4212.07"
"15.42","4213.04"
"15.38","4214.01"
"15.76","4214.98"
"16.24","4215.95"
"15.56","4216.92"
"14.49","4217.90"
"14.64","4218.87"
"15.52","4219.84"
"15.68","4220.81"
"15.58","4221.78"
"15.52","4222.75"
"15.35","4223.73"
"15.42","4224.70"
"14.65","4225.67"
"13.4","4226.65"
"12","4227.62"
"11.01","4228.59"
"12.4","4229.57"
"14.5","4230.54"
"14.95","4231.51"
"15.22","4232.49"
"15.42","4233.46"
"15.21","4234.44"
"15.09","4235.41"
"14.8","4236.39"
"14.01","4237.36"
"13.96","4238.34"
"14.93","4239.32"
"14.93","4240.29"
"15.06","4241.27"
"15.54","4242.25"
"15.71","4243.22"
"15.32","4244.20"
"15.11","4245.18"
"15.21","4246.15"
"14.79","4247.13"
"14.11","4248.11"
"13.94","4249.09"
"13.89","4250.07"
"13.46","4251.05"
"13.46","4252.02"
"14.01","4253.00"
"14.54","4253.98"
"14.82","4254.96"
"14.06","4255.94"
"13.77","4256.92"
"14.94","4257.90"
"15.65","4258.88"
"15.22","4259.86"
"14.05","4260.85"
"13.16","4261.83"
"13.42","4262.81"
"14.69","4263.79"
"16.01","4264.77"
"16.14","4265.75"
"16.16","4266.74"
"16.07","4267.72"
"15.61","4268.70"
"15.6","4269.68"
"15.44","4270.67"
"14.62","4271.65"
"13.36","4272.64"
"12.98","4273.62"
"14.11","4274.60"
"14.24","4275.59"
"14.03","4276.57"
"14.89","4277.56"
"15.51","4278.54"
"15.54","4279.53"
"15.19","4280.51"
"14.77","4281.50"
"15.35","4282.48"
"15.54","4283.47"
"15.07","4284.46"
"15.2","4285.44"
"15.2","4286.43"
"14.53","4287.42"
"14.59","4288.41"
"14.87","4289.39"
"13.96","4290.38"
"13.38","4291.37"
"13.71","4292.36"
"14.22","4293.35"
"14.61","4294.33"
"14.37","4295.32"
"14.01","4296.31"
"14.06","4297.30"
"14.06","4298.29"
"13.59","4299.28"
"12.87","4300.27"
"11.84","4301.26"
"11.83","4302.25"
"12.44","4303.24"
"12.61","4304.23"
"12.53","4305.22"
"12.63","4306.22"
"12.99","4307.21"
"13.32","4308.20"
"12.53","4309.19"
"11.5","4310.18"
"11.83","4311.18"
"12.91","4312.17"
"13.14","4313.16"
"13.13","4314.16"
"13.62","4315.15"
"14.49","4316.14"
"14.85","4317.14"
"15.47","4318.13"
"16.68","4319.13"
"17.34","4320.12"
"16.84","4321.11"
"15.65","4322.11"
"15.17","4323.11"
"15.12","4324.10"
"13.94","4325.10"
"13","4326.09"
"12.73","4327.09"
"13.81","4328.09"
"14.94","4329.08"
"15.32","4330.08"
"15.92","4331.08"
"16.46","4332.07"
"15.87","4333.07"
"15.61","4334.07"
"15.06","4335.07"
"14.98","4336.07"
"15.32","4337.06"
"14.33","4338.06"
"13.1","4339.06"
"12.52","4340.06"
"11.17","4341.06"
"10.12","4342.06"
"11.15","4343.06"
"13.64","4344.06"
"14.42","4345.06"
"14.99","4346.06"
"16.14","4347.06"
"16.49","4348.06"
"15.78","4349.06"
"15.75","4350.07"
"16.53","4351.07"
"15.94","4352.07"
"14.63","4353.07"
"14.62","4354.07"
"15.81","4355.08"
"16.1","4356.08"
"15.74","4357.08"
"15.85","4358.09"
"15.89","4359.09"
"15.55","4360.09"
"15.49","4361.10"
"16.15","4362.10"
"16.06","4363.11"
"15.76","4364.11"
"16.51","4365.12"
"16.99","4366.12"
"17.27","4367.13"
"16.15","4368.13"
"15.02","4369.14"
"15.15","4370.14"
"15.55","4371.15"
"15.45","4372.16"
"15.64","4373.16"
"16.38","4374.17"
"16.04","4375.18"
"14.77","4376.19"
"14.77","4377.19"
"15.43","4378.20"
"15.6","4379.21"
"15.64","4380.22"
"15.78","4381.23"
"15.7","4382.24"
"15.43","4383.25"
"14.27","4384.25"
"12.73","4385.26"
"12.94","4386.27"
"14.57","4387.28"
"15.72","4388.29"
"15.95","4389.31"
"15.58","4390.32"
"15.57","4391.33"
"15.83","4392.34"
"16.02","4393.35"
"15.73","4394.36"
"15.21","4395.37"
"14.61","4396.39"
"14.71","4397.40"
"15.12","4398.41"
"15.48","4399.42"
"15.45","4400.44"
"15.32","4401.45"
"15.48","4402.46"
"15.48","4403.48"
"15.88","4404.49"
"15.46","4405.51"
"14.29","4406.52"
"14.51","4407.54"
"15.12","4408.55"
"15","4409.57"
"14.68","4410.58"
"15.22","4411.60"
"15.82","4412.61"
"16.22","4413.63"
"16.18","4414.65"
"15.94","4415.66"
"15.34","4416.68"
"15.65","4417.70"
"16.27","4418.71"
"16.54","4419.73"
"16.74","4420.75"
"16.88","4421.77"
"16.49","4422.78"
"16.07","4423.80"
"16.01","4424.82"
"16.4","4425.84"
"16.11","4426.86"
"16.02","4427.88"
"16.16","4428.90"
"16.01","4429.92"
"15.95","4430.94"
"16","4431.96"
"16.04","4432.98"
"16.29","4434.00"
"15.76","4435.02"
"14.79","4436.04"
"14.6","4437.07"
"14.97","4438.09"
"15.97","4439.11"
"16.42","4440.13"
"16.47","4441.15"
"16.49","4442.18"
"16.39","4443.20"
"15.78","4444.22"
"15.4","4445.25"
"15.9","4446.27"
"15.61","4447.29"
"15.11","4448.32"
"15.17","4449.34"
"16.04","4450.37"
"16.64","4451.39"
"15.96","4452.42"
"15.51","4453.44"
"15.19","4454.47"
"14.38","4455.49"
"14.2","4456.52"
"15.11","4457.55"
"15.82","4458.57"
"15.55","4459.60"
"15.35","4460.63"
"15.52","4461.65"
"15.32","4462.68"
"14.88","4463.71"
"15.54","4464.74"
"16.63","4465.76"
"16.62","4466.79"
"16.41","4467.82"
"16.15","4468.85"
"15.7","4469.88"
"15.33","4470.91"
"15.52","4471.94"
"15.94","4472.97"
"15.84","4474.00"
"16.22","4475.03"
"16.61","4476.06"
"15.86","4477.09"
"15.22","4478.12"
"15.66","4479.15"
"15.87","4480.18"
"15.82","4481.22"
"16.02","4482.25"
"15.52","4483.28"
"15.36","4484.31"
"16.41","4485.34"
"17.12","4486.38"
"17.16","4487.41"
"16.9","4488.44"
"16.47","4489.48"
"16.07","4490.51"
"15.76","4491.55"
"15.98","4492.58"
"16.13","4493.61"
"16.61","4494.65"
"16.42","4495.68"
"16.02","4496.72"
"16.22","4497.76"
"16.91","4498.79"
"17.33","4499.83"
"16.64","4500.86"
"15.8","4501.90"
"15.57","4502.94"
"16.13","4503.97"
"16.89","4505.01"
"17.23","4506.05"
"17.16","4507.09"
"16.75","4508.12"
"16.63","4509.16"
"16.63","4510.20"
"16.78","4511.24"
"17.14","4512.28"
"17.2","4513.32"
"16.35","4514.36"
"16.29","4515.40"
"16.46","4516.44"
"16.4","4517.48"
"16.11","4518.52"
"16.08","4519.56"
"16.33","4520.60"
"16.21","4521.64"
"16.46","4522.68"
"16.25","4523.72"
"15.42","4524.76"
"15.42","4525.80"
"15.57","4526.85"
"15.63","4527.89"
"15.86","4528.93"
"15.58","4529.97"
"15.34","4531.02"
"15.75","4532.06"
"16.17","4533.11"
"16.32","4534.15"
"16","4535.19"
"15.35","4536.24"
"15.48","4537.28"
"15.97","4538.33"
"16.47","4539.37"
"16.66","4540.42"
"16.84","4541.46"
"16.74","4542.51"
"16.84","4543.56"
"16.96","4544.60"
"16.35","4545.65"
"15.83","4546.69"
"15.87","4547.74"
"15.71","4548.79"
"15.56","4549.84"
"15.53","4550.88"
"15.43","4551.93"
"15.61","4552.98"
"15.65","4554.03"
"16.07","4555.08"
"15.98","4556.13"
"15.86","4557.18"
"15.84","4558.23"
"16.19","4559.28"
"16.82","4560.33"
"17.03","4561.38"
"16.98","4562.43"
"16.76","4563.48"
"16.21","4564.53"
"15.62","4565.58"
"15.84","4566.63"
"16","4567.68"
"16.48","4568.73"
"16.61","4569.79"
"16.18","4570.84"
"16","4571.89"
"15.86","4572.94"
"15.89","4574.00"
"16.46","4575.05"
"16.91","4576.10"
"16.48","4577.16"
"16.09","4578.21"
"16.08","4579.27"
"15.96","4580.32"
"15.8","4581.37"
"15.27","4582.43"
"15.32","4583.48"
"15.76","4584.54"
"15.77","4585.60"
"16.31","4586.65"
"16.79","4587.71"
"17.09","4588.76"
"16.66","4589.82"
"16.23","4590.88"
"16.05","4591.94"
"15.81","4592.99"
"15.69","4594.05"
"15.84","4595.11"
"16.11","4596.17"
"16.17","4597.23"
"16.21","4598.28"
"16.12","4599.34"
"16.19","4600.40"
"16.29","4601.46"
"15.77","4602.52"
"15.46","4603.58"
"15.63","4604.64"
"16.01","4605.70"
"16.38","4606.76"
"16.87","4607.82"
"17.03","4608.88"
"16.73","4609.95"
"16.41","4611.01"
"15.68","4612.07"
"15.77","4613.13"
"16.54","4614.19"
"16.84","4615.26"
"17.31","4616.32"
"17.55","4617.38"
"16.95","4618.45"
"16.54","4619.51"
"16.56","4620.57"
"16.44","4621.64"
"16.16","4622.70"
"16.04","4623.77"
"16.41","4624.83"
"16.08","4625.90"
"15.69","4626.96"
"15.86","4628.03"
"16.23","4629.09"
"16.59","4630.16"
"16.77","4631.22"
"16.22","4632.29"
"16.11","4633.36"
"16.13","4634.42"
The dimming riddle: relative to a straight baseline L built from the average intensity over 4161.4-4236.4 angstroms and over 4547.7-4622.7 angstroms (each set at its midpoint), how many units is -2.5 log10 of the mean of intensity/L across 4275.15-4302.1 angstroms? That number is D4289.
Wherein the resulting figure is 0.07 mag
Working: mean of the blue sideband 15.1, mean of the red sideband 16.2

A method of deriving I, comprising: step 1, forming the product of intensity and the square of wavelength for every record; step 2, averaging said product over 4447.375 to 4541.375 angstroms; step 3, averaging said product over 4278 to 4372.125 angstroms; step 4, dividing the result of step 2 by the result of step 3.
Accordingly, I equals 1.19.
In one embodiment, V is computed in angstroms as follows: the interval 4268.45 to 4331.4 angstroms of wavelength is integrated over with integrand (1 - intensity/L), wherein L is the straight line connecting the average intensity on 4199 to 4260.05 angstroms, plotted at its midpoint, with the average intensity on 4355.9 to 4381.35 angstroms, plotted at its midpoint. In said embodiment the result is 4.48 angstroms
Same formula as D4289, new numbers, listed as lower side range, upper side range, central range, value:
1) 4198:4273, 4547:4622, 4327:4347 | 0.08 mag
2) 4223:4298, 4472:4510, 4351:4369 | -0.04 mag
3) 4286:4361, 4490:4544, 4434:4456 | -0.01 mag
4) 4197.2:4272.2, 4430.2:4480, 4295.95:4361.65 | 0.07 mag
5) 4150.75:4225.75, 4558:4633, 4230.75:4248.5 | 0.03 mag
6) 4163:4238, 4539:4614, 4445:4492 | 0.00 mag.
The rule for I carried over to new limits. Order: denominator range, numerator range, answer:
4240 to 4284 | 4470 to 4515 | 1.23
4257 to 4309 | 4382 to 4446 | 1.16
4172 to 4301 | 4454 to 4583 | 1.24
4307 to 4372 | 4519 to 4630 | 1.21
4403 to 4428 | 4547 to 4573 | 1.09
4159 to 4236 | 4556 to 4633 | 1.29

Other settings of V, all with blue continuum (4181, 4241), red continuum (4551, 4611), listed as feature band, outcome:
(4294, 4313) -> 2.8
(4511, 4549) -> -0.5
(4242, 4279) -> 0.9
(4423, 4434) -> -0.3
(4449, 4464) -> 0.3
